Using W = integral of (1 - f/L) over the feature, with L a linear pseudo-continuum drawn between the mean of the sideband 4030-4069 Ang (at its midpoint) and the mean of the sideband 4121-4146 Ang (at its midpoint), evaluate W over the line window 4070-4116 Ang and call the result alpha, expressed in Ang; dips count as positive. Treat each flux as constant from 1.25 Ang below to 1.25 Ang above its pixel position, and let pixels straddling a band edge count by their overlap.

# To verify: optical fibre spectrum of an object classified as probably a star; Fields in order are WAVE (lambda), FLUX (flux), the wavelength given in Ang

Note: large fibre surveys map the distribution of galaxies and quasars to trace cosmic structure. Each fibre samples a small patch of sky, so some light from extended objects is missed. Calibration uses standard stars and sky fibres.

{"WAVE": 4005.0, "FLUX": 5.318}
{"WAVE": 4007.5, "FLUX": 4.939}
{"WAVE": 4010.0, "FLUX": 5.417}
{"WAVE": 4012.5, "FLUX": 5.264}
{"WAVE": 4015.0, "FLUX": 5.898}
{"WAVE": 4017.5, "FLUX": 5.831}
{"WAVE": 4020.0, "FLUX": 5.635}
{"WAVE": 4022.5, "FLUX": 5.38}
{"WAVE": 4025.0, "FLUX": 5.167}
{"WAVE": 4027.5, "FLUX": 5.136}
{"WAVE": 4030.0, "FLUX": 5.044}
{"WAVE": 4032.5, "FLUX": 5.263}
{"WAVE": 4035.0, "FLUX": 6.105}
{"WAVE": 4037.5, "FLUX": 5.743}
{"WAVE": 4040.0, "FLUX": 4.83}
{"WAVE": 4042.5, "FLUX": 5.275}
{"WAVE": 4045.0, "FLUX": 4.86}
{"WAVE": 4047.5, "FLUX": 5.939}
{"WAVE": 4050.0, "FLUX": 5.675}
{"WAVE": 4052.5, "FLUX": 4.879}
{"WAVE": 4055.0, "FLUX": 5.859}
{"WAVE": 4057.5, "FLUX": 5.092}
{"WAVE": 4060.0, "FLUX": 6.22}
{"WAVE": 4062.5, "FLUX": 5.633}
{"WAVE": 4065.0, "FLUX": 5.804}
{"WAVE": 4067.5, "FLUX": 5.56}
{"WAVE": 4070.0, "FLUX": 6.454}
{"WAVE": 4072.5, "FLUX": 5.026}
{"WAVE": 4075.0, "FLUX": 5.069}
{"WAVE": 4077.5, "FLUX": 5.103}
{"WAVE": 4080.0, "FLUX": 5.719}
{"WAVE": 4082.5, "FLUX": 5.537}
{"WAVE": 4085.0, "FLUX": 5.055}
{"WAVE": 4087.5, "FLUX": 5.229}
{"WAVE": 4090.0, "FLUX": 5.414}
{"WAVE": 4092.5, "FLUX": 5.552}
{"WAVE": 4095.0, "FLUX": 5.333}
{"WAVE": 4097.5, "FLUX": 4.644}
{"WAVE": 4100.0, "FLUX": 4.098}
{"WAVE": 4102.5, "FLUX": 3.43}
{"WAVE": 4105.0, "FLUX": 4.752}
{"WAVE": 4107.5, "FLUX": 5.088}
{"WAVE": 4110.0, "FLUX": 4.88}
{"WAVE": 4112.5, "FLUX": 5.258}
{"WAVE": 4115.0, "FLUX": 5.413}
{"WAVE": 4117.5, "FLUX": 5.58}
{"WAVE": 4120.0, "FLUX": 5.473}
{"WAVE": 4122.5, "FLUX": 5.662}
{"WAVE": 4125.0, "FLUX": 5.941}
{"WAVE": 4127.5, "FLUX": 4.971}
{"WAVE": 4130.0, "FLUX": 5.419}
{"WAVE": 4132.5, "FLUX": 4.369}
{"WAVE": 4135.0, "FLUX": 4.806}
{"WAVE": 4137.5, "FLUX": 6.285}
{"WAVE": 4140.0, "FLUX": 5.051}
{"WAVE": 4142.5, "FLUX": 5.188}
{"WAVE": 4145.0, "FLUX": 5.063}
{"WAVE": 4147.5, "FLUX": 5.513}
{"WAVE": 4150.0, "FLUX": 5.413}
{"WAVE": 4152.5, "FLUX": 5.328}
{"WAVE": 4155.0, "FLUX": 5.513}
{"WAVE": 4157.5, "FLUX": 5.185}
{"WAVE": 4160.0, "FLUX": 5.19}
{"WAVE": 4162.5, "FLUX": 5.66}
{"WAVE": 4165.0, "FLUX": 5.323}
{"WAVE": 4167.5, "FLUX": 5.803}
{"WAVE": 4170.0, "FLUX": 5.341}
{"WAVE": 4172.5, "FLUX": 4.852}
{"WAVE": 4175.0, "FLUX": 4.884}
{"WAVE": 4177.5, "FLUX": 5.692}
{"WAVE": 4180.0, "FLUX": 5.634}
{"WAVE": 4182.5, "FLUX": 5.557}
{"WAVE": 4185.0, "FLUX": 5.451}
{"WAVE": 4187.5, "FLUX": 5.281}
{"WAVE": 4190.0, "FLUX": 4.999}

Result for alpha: 2.73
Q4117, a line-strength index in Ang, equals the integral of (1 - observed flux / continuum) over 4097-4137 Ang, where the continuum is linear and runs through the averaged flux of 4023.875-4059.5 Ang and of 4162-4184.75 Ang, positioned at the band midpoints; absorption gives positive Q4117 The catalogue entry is 2.8 Ang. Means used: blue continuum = 5.37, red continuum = 5.41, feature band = 5.02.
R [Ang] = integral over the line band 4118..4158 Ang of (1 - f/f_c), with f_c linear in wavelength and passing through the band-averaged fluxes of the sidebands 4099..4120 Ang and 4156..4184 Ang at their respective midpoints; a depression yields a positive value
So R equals -1.81 Ang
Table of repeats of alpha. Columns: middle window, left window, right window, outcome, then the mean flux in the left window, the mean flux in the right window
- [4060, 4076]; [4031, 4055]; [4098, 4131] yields -1.1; 5.42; 5.06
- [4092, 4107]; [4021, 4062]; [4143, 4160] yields 2.1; 5.41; 5.32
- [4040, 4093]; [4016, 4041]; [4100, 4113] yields -4.7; 5.42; 4.59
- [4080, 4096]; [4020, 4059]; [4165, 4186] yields 0.0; 5.36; 5.4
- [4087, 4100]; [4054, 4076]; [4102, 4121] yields 0.4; 5.64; 5.04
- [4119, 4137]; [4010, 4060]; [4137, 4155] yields 0.4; 5.43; 5.38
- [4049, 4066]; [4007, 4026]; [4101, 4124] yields -1.0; 5.46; 5.06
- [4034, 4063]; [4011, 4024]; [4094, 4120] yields -0.9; 5.59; 4.87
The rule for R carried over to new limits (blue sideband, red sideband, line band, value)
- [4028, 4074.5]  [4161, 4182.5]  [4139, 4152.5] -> 0.4 Ang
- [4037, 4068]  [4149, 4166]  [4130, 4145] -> 0.7 Ang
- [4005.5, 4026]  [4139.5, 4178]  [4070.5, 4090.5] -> 0.3 Ang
